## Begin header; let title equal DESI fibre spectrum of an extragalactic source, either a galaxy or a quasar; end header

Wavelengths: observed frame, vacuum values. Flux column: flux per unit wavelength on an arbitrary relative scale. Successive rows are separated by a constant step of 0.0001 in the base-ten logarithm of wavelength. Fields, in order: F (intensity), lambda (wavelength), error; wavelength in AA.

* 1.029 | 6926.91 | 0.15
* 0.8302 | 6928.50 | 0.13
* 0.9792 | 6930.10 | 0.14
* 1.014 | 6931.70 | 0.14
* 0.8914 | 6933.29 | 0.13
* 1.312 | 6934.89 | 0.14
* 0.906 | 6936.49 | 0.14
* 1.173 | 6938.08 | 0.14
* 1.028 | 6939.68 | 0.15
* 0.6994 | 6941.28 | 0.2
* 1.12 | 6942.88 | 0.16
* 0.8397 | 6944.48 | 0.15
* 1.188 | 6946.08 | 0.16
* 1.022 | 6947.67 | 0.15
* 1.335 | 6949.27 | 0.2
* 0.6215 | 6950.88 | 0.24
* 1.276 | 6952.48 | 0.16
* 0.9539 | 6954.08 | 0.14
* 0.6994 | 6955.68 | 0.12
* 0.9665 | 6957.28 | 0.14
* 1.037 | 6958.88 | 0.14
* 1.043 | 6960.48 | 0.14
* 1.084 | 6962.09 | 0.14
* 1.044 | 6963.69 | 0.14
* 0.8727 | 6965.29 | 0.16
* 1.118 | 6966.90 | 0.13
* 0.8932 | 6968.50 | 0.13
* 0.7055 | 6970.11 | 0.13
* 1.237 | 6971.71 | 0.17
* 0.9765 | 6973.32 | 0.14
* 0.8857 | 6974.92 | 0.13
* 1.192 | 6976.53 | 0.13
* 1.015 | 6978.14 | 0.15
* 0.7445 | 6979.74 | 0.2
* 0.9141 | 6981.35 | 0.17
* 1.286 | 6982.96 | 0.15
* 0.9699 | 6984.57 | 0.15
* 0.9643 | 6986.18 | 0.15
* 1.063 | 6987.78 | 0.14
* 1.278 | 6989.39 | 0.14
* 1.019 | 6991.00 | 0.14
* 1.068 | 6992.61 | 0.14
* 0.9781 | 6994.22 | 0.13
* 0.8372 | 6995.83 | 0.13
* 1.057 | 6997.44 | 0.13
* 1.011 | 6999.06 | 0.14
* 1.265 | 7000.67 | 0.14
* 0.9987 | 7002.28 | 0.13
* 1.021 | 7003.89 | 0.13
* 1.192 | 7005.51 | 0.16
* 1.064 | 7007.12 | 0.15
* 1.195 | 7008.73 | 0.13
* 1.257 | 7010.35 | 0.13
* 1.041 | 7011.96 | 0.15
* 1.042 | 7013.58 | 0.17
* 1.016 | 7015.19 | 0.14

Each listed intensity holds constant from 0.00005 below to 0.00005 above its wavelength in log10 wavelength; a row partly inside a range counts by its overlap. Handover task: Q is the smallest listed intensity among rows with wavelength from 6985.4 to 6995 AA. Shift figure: 0.9643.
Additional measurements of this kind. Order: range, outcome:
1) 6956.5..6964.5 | 0.9665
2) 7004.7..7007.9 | 1.064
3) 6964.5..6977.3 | 0.7055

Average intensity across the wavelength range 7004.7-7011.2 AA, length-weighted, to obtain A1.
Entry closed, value 1.18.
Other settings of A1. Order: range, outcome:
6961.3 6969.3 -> 1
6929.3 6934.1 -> 0.961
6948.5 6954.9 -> 1.04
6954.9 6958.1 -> 0.836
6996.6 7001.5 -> 1.11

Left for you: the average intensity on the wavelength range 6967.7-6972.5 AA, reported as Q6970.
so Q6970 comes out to 0.945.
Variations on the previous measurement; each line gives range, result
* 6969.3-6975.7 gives 0.952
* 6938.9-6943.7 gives 0.947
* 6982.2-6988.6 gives 1.07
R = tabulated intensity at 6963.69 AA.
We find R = 1.044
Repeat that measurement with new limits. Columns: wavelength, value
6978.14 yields 1.015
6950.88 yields 0.6215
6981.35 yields 0.9141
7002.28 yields 0.9987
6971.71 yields 1.237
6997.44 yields 1.057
